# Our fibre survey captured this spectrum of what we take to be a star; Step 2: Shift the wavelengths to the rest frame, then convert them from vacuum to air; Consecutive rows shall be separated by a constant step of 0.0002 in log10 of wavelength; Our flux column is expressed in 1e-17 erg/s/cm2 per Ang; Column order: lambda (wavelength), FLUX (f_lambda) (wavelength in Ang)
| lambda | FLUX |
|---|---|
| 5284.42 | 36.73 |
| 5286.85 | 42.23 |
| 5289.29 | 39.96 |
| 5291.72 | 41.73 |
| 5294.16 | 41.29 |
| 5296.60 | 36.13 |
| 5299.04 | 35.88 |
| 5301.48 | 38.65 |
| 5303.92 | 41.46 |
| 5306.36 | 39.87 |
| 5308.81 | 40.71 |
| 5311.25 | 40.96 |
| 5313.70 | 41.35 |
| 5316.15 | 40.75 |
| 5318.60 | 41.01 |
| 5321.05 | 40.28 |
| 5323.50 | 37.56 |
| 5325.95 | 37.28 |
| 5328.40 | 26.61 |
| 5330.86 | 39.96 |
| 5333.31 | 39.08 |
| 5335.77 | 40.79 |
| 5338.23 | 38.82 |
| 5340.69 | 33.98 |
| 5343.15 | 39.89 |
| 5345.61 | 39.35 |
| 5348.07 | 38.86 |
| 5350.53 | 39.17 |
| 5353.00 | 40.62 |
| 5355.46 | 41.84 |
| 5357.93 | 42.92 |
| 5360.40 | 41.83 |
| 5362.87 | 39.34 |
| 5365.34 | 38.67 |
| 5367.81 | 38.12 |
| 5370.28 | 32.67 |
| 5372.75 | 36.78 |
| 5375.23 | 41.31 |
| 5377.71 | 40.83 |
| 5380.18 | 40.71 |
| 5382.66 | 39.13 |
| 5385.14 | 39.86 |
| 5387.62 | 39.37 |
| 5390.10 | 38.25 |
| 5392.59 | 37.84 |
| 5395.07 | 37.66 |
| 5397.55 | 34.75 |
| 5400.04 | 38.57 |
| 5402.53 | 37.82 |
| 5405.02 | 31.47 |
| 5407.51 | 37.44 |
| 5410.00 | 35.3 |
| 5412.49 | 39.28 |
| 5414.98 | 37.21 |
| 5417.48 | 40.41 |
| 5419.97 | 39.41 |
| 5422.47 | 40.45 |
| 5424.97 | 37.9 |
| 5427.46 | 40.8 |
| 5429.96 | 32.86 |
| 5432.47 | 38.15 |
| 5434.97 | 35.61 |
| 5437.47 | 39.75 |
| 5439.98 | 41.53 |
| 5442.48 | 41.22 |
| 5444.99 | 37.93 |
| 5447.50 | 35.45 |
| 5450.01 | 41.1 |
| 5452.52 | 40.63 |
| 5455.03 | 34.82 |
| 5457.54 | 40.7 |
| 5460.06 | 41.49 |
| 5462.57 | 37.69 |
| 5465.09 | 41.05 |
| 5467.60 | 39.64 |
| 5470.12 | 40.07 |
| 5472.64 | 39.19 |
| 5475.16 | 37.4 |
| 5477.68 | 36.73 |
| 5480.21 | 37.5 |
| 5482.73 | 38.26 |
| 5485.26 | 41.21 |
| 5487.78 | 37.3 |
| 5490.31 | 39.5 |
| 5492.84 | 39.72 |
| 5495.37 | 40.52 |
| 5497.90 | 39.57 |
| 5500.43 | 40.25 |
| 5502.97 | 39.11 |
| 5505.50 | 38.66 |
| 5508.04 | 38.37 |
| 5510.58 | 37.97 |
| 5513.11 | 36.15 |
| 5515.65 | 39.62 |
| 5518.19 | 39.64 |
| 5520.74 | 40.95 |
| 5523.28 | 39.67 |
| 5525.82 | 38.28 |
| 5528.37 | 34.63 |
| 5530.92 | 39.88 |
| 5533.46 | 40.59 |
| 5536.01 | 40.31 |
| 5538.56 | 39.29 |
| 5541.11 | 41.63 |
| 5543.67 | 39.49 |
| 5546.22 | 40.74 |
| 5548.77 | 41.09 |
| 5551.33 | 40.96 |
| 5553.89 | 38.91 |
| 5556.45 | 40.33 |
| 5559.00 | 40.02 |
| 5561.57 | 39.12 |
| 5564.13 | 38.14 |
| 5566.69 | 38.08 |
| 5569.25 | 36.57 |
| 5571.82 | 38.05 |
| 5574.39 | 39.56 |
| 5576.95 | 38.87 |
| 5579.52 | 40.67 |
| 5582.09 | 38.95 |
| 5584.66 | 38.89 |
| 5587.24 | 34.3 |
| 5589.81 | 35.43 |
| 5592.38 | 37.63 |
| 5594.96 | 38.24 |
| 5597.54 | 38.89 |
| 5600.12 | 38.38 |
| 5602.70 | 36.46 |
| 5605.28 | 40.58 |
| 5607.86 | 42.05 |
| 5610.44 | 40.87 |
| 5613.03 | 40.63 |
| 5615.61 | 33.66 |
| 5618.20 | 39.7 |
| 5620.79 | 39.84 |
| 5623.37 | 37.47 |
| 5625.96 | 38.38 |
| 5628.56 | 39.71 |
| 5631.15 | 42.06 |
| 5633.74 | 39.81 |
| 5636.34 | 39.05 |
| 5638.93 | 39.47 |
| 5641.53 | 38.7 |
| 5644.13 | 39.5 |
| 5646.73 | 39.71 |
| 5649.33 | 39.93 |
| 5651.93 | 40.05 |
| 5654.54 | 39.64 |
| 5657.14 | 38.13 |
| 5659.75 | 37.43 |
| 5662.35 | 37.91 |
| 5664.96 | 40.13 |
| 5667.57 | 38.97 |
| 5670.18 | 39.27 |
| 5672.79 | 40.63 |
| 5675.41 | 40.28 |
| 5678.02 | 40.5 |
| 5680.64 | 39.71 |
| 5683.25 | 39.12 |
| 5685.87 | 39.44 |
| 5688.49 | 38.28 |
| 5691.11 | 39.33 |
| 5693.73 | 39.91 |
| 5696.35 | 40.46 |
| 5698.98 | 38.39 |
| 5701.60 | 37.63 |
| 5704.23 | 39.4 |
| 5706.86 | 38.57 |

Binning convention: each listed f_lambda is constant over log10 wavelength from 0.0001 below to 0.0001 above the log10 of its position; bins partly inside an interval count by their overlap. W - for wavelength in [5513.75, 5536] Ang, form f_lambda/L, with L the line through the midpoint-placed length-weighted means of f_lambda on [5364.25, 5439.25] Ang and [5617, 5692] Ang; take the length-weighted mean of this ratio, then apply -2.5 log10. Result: -0.01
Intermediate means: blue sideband 38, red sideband 39.4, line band 39.1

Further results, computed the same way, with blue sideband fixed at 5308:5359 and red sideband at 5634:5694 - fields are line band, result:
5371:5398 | 0.010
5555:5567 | 0.001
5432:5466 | 0.003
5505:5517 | 0.031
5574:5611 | 0.020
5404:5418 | 0.069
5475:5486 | 0.030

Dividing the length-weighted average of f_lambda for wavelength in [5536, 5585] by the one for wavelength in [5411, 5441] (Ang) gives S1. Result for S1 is 1.0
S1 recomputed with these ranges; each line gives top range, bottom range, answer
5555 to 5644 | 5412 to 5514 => 1.00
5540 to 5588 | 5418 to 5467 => 1.01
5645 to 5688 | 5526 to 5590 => 1.01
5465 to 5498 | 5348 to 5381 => 0.99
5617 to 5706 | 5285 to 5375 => 1.01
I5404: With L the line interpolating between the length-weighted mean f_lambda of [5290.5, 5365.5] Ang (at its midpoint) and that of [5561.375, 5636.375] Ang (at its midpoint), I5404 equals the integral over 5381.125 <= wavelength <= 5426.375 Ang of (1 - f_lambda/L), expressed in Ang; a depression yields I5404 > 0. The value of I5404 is 1.3 Ang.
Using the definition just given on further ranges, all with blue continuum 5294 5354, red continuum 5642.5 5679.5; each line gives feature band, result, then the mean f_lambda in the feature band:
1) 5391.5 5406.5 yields 0.98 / 36.4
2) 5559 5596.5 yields 1.10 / 38.1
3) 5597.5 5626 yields 0.29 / 38.9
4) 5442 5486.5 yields 0.08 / 39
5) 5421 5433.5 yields 0.29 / 38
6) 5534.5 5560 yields -0.70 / 40.3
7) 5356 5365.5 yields -0.53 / 41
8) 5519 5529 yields 0.12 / 38.7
